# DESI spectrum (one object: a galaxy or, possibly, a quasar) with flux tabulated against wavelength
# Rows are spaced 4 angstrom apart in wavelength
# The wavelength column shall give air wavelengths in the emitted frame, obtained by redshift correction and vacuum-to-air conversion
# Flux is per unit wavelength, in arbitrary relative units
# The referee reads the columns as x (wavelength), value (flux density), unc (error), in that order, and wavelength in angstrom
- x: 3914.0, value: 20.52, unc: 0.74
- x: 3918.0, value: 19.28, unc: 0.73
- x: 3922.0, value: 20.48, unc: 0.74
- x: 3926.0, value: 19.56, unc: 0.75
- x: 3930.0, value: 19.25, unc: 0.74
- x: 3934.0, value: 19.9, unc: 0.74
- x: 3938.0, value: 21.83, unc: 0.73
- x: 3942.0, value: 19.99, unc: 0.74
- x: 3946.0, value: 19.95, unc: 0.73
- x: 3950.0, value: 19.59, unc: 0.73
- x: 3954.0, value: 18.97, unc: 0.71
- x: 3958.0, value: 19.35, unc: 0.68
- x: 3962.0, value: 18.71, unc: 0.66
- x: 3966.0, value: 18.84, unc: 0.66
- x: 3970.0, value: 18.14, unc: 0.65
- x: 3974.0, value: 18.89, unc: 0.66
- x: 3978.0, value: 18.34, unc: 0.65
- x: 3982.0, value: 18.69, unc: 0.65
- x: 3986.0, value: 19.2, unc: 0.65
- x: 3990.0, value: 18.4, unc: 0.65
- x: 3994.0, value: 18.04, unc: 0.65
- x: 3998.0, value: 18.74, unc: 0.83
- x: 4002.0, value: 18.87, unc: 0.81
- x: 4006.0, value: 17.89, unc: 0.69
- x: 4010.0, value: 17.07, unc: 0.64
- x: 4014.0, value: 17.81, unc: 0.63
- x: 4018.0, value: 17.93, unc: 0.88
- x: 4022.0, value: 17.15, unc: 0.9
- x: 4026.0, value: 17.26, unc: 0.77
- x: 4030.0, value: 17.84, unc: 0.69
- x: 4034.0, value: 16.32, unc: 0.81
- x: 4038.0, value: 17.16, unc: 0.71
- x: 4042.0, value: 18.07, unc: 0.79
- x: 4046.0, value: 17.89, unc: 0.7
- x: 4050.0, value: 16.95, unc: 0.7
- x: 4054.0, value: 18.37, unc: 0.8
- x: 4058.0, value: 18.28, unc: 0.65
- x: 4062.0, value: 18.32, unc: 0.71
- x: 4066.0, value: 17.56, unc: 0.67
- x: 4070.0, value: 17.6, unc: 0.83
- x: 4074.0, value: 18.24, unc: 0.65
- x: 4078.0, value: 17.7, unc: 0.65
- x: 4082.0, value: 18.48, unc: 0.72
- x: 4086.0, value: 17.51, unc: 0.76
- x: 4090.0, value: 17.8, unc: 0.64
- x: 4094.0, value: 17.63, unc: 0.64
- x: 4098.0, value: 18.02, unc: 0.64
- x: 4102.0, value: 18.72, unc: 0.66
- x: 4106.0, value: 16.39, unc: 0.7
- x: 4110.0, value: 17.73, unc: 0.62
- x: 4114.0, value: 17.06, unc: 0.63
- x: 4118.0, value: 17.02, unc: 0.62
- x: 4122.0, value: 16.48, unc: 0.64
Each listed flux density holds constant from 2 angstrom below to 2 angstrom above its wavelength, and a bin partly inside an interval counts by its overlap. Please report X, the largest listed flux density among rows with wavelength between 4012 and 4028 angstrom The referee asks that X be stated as 17.93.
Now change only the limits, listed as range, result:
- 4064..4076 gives 18.24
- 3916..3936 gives 20.48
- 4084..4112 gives 18.72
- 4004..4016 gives 17.89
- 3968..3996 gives 19.2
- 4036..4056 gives 18.37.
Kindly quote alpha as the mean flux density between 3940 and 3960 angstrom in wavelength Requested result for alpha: 19.6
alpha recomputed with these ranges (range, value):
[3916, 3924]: 19.9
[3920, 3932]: 19.8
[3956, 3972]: 18.8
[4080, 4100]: 17.9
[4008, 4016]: 17.4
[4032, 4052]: 17.3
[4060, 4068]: 17.9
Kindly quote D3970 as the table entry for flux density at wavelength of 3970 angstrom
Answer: 18.14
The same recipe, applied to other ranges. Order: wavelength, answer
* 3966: 18.84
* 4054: 18.37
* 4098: 18.02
